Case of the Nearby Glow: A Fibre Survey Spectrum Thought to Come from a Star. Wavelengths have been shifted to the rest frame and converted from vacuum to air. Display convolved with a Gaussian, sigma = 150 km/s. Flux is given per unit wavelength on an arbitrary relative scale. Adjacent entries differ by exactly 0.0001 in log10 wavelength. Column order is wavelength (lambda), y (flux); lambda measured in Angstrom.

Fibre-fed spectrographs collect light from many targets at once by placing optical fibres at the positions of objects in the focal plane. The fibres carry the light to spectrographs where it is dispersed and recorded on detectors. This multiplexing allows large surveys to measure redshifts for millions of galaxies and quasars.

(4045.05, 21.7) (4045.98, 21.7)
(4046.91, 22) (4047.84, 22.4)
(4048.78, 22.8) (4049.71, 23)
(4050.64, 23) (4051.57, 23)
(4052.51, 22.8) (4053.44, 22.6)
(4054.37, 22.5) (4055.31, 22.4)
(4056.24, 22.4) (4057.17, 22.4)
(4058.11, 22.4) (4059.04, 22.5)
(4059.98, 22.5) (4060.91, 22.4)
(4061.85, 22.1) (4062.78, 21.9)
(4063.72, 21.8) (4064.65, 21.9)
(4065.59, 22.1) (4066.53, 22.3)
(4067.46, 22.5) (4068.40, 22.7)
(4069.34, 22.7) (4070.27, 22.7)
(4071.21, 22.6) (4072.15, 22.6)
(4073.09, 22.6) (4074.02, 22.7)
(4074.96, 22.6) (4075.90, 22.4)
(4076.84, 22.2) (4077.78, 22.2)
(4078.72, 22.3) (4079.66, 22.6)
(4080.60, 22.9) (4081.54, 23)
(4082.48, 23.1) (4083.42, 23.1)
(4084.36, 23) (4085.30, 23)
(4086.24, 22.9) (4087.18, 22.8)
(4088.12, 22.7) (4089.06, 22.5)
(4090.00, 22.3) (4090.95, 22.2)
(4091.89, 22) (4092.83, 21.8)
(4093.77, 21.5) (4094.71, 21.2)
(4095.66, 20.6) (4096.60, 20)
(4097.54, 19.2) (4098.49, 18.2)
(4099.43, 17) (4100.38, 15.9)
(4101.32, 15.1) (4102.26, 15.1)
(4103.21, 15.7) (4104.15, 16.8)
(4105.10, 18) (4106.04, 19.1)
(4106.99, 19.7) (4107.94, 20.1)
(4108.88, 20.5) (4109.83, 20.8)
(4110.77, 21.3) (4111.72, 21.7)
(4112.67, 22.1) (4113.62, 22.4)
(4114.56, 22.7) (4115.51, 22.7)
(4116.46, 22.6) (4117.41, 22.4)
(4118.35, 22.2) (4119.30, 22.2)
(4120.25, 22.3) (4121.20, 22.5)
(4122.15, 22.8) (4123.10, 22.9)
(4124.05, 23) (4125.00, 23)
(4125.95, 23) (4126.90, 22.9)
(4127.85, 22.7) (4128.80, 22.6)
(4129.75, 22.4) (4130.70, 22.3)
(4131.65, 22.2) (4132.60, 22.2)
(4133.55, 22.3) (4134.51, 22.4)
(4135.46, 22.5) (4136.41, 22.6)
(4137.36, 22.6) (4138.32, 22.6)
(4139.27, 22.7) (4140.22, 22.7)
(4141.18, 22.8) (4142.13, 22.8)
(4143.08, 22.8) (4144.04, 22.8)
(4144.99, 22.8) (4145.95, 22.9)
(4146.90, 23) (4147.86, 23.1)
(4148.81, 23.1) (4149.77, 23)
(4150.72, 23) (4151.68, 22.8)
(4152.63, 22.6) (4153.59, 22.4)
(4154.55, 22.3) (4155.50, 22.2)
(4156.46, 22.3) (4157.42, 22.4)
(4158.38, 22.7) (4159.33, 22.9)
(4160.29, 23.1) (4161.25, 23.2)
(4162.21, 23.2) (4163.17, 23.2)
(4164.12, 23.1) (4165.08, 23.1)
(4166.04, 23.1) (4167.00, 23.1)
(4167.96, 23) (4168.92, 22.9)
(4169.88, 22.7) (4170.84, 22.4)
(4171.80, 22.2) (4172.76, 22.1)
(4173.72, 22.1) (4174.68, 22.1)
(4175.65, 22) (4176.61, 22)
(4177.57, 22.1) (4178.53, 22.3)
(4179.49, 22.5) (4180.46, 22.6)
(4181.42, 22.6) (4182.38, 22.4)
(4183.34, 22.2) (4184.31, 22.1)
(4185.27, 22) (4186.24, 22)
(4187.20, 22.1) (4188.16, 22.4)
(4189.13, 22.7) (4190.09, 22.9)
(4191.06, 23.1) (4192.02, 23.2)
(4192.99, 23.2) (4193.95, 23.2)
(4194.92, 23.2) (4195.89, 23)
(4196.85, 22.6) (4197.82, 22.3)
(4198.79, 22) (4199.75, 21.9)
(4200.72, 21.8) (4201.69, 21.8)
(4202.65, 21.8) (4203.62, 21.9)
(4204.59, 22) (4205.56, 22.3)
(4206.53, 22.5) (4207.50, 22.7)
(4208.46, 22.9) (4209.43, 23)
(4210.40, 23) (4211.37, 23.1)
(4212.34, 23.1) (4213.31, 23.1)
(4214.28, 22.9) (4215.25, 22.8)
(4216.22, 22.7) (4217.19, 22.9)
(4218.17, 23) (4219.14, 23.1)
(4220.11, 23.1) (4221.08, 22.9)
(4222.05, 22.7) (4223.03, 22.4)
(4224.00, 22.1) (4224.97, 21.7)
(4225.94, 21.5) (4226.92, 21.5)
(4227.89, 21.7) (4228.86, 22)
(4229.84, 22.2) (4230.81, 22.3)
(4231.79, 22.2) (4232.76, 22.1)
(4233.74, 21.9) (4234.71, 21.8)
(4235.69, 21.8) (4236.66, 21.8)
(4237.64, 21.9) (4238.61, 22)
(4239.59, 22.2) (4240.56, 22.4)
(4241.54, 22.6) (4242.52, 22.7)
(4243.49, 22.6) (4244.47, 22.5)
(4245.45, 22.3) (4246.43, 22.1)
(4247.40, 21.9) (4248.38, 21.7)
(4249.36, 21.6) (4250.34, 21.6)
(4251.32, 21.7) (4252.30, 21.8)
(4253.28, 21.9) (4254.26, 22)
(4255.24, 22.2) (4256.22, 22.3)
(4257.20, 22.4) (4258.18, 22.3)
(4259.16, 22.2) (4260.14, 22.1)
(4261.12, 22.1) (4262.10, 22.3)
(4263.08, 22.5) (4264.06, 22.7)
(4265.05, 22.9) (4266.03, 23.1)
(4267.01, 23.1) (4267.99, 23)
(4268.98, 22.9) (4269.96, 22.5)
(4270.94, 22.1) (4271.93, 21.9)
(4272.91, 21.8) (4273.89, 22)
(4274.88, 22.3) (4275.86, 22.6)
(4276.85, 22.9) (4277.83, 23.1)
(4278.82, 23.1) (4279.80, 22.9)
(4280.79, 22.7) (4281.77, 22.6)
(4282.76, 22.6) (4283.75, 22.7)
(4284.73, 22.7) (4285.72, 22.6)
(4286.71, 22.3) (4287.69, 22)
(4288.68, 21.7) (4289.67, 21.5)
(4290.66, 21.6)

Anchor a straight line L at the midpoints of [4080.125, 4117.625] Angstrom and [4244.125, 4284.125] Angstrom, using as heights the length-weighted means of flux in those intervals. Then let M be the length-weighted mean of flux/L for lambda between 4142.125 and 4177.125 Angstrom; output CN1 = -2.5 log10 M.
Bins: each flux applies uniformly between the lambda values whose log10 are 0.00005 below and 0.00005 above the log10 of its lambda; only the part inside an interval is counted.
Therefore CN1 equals -0.07 mag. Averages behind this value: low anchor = 20.7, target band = 22.7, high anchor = 22.4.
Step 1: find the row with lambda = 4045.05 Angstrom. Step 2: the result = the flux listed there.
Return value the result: 21.7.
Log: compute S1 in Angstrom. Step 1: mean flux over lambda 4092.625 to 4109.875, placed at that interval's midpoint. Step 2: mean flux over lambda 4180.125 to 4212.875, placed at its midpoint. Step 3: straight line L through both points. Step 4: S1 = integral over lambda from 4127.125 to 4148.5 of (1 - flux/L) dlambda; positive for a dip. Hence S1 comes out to -2.7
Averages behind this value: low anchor 18.7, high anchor 22.5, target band 22.6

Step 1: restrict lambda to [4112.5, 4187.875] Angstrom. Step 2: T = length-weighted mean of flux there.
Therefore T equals 22.6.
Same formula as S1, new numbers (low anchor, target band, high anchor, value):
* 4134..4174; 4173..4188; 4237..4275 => 0.3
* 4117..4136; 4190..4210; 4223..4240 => -0.4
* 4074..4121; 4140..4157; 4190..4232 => -0.8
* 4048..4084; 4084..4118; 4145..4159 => 3.2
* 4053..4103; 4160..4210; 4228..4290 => -1.1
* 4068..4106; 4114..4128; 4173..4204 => -0.7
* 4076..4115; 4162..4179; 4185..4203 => -0.4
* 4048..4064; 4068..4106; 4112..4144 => 2.4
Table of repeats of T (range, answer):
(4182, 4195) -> 22.6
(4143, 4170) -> 22.9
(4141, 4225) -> 22.6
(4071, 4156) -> 21.8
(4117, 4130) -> 22.6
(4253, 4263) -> 22.2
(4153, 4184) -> 22.6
